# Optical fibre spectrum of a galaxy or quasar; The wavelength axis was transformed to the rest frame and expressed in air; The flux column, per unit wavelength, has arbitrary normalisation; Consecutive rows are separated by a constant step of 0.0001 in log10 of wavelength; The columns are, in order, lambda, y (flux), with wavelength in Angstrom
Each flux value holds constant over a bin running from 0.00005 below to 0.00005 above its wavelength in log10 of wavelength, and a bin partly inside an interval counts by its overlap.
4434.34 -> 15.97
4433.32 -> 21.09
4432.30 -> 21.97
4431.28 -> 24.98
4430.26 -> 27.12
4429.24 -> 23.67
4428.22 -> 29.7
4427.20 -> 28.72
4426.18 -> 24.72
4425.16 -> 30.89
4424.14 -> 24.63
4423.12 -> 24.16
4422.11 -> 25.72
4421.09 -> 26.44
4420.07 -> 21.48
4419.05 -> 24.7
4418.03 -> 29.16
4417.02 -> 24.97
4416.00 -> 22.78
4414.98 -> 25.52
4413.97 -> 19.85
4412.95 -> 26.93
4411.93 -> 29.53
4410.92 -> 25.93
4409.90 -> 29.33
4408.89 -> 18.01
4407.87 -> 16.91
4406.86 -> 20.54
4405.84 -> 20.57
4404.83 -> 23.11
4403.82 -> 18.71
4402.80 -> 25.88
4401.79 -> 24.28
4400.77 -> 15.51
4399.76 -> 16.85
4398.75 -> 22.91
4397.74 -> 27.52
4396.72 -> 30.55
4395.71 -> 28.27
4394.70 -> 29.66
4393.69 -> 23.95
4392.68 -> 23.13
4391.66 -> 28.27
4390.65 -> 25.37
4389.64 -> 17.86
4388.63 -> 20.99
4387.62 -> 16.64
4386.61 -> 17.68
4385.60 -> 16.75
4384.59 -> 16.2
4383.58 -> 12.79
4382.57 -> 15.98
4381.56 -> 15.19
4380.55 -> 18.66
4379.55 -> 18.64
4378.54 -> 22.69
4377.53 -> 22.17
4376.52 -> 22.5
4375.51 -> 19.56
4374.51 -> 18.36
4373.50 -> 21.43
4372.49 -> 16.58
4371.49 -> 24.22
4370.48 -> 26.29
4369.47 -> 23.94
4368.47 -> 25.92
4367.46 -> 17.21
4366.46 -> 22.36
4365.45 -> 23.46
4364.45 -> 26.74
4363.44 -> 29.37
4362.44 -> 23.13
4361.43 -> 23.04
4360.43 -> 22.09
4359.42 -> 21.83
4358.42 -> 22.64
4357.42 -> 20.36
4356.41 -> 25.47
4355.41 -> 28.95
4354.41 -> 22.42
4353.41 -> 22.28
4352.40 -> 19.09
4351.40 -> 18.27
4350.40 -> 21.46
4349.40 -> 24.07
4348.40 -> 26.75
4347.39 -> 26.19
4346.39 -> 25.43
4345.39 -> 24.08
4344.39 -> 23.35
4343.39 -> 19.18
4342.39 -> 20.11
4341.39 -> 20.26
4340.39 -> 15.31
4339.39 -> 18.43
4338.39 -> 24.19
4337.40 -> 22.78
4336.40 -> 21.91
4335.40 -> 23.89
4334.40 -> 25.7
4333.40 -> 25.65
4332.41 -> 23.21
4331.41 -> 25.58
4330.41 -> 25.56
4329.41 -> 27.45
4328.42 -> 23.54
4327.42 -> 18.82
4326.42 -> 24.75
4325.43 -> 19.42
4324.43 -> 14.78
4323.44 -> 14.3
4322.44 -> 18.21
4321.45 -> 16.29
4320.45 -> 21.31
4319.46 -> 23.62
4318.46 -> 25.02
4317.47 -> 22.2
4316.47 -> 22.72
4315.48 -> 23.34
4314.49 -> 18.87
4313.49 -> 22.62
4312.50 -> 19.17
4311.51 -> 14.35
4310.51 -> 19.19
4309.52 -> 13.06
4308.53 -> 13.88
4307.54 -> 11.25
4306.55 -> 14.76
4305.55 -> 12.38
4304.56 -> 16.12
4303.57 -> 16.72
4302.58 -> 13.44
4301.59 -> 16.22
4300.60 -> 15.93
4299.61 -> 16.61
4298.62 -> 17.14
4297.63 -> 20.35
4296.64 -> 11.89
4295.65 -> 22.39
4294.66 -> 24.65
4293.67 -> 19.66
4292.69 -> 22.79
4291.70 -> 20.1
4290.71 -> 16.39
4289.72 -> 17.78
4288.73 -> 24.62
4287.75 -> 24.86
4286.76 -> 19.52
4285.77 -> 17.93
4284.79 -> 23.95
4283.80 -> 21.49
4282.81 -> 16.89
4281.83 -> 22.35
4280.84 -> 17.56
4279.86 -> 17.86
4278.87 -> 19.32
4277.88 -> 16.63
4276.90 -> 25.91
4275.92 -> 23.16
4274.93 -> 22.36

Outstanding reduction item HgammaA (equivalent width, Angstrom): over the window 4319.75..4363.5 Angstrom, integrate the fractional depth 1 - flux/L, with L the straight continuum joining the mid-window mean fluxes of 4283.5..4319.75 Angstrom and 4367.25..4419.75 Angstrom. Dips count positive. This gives -4.3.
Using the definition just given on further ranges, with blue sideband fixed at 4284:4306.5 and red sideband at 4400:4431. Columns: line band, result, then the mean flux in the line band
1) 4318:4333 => -1.0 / 21.5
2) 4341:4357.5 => -1.3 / 22.9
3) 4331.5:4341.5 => -0.9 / 22.4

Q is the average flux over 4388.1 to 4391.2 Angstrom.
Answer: 21.5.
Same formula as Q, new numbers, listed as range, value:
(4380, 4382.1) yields 17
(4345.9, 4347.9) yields 25.7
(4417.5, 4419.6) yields 26.8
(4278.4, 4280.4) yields 18.6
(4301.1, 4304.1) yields 15.5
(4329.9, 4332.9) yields 24.7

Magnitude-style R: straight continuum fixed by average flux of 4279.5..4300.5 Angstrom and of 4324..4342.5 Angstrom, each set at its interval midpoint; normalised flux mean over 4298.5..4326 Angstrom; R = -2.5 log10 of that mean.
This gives 0.194 mag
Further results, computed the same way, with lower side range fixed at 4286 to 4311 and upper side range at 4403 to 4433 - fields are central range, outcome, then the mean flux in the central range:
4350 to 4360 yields -0.069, 22.3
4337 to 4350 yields -0.105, 22.3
